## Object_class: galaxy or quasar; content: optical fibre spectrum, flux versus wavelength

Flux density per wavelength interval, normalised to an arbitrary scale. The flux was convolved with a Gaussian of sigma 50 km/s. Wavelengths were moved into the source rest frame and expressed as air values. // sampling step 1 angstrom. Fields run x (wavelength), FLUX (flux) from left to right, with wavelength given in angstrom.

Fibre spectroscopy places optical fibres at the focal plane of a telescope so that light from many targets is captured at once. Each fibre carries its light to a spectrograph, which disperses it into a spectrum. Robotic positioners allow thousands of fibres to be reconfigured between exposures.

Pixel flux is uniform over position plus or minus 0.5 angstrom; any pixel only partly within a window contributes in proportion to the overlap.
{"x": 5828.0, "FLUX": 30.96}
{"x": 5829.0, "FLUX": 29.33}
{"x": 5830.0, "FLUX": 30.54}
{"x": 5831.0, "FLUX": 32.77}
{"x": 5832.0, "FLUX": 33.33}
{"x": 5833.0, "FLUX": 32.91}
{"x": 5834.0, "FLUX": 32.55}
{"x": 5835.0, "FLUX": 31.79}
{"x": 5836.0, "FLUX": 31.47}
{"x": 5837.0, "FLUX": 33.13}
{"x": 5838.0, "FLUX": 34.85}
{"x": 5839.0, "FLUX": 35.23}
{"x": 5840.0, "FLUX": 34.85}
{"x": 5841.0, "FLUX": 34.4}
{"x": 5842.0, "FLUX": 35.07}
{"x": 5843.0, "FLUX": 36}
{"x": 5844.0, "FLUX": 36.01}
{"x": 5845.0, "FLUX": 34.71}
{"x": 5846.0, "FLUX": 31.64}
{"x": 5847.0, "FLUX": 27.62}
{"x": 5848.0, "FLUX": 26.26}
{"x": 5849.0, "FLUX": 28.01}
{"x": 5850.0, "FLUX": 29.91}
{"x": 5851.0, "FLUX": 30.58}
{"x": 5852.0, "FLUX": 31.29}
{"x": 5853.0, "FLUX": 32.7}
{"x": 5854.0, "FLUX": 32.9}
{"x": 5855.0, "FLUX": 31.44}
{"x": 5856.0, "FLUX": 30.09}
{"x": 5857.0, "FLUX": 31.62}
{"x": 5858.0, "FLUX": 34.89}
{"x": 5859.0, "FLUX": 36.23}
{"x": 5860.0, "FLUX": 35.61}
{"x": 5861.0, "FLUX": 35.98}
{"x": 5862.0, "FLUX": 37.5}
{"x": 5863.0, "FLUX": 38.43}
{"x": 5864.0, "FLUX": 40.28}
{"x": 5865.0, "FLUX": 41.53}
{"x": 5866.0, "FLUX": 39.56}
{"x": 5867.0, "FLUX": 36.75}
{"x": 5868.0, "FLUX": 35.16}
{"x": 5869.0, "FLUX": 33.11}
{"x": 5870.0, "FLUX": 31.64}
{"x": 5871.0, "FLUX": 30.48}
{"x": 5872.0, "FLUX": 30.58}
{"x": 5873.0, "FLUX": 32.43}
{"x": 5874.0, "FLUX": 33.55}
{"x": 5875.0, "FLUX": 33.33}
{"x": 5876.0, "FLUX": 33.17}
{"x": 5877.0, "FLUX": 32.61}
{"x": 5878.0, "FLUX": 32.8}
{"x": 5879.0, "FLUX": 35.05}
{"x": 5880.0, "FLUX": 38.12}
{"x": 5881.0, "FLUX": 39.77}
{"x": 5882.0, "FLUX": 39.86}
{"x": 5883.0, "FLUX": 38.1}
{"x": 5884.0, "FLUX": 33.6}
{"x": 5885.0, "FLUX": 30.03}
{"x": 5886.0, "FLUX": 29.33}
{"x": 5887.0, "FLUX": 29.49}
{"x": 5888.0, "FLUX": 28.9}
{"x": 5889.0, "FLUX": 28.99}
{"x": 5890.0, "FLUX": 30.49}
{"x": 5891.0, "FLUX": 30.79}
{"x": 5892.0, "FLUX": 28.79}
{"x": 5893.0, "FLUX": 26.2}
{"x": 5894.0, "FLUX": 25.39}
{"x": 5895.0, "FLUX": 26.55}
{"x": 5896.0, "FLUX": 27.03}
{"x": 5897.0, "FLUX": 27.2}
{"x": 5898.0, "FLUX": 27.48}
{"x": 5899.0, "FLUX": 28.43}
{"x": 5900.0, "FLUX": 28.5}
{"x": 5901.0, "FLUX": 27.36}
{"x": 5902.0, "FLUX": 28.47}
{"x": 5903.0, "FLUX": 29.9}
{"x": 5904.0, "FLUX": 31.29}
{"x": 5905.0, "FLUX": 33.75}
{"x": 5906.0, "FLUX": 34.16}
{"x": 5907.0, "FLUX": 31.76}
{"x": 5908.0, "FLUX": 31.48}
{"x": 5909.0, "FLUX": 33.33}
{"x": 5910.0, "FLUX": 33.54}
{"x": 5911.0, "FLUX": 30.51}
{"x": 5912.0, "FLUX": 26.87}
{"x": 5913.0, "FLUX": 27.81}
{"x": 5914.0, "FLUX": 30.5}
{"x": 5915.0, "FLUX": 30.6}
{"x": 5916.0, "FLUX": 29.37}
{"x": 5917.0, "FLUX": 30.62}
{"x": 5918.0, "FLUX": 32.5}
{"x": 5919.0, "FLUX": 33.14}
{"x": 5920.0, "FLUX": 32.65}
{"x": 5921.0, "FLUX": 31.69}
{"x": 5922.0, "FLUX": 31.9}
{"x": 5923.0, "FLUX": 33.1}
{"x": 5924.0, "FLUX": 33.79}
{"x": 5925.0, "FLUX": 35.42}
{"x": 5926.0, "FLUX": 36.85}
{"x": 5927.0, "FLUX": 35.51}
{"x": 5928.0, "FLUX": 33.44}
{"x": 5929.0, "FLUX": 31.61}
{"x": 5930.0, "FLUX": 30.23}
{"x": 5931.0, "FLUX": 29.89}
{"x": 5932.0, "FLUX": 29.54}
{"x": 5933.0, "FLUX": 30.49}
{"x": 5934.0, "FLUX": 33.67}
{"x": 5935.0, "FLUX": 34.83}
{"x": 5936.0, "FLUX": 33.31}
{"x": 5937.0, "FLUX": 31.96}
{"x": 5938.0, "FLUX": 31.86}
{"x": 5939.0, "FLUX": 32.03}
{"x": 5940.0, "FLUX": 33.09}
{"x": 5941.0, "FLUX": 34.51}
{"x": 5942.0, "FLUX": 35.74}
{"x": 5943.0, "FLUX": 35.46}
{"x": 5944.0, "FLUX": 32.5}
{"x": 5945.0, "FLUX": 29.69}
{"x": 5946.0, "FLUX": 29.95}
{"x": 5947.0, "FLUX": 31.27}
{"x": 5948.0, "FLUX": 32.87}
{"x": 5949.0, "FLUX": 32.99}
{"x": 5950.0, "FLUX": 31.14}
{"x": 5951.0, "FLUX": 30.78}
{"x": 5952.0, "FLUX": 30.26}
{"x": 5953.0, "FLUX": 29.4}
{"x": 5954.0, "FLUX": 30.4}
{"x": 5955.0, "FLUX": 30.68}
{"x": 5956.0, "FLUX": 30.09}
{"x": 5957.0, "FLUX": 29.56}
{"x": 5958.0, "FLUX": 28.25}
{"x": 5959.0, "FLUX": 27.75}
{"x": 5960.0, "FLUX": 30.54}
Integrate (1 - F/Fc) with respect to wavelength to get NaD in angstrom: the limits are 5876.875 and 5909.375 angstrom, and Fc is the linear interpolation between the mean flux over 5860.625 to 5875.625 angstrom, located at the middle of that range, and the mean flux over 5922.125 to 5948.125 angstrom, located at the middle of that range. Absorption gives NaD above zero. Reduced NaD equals 3.2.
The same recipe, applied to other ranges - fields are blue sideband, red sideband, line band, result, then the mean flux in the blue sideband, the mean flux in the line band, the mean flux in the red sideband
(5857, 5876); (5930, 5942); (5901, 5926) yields 1.25 angstrom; 35.2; 31.6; 32.3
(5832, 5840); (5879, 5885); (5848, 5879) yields 1.57 angstrom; 33.3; 33.7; 37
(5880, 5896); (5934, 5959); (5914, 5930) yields -0.59 angstrom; 31.2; 32.7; 31.7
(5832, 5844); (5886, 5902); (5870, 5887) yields -2.29 angstrom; 33.9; 33.7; 28.2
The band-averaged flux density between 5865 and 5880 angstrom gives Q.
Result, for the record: 34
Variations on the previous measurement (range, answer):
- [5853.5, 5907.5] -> 32.5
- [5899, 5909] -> 30.8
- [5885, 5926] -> 30.3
